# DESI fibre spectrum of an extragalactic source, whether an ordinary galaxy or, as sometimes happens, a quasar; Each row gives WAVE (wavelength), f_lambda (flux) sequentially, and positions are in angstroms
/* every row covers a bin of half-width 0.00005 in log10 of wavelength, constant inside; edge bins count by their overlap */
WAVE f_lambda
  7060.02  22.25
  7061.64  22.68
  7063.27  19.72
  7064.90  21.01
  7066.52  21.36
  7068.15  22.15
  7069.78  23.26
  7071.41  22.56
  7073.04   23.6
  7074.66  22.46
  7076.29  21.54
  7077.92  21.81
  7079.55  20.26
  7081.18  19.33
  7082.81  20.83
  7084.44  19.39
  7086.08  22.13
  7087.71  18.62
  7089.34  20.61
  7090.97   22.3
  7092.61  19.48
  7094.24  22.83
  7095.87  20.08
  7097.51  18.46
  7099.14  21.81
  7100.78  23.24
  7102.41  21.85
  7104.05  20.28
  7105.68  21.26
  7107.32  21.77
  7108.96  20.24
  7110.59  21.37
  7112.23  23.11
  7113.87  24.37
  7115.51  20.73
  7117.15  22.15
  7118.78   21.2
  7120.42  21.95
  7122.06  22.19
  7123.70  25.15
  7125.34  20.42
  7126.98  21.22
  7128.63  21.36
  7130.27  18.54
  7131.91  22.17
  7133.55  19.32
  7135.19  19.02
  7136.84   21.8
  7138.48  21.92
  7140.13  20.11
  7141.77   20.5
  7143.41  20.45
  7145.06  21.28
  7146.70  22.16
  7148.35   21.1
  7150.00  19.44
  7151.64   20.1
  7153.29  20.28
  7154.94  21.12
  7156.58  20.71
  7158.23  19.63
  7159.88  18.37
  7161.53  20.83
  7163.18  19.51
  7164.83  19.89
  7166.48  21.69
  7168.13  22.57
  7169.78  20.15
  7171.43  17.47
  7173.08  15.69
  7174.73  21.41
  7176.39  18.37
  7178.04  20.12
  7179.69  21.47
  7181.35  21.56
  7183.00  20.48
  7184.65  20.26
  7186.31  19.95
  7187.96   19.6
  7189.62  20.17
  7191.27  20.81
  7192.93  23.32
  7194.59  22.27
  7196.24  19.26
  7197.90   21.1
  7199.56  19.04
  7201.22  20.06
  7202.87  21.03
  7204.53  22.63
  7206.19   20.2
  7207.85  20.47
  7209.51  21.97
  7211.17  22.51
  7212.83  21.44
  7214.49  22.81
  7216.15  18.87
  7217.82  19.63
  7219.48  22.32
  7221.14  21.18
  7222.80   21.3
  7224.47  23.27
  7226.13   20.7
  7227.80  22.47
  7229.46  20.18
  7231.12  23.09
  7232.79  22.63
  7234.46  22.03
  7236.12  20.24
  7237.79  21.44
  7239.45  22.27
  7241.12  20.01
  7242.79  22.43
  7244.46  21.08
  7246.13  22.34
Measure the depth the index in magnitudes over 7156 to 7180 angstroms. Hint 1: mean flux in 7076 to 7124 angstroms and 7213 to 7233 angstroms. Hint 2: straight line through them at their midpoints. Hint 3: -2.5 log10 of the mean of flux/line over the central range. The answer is 0.08 mag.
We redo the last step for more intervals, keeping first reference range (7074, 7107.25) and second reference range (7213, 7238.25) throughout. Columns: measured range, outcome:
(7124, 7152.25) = 0.021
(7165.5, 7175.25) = 0.077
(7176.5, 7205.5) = 0.032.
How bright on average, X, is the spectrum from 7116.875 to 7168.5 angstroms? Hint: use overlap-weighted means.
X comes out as 20.9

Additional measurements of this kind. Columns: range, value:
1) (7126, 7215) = 20.6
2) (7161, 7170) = 20.8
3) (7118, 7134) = 21.4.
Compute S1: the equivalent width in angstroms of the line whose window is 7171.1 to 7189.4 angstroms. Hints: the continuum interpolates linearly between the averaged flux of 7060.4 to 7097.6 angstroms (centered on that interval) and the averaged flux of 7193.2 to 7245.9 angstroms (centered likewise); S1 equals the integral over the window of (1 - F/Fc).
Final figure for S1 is 1.3 angstroms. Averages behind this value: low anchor 21.2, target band 19.7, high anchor 21.3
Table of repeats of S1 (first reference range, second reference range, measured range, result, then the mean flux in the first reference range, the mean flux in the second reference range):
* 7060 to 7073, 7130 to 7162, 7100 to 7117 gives -0.5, 21.9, 20.5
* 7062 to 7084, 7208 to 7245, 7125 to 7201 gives 4.0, 21.5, 21.5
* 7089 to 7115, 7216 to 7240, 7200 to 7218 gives 0.4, 21.4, 21.5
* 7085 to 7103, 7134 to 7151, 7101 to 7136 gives -1.0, 21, 20.7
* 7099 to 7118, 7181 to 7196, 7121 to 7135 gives 0.3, 21.9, 20.9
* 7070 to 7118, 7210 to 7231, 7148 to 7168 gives 1.0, 21.4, 21.5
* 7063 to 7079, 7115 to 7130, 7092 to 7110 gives 0.6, 22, 21.7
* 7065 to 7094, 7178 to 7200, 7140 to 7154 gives 0.2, 21.3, 20.7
